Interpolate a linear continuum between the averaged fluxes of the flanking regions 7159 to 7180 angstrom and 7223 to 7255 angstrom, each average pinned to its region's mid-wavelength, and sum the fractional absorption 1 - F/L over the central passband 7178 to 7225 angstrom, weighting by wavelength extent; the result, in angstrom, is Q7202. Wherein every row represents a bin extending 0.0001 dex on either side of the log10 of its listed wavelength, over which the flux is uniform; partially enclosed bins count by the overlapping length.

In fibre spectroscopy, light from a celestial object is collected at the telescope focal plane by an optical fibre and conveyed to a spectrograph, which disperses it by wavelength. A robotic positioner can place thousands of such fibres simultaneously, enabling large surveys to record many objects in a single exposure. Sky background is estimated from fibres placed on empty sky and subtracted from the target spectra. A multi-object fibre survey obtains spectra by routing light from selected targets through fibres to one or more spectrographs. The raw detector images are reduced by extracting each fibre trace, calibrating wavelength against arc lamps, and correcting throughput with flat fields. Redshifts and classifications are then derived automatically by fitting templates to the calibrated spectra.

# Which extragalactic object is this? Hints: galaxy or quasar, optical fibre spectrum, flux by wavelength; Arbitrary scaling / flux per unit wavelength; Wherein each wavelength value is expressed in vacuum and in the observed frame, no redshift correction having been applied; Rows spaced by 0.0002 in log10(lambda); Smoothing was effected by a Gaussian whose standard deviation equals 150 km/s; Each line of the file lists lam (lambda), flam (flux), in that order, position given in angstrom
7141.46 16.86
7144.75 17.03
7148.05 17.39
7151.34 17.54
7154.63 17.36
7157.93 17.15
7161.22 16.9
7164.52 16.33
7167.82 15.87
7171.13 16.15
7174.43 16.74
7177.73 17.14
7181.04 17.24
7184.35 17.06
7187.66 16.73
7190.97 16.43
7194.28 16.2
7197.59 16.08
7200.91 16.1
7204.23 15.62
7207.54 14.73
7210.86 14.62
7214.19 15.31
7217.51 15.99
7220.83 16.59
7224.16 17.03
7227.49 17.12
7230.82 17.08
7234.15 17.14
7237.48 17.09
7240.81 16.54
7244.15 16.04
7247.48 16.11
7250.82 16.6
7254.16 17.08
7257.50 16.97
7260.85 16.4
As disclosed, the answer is 1.5 angstrom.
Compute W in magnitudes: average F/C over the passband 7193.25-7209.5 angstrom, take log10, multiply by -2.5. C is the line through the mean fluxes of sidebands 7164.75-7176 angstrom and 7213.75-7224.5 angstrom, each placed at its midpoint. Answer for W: 0.04 mag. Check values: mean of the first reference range 16.3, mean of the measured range 15.7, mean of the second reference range 16.2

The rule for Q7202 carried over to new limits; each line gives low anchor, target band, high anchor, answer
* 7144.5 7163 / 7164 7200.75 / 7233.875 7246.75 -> 1.1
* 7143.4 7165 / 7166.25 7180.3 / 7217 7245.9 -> 0.4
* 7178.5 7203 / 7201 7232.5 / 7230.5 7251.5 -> 1.1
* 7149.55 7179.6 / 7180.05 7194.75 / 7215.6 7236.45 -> 0.1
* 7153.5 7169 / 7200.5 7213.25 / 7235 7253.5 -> 1.1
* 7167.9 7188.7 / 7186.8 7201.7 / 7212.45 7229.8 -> 0.3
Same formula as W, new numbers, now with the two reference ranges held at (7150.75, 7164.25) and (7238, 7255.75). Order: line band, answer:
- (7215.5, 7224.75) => 0.02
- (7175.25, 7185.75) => -0.01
